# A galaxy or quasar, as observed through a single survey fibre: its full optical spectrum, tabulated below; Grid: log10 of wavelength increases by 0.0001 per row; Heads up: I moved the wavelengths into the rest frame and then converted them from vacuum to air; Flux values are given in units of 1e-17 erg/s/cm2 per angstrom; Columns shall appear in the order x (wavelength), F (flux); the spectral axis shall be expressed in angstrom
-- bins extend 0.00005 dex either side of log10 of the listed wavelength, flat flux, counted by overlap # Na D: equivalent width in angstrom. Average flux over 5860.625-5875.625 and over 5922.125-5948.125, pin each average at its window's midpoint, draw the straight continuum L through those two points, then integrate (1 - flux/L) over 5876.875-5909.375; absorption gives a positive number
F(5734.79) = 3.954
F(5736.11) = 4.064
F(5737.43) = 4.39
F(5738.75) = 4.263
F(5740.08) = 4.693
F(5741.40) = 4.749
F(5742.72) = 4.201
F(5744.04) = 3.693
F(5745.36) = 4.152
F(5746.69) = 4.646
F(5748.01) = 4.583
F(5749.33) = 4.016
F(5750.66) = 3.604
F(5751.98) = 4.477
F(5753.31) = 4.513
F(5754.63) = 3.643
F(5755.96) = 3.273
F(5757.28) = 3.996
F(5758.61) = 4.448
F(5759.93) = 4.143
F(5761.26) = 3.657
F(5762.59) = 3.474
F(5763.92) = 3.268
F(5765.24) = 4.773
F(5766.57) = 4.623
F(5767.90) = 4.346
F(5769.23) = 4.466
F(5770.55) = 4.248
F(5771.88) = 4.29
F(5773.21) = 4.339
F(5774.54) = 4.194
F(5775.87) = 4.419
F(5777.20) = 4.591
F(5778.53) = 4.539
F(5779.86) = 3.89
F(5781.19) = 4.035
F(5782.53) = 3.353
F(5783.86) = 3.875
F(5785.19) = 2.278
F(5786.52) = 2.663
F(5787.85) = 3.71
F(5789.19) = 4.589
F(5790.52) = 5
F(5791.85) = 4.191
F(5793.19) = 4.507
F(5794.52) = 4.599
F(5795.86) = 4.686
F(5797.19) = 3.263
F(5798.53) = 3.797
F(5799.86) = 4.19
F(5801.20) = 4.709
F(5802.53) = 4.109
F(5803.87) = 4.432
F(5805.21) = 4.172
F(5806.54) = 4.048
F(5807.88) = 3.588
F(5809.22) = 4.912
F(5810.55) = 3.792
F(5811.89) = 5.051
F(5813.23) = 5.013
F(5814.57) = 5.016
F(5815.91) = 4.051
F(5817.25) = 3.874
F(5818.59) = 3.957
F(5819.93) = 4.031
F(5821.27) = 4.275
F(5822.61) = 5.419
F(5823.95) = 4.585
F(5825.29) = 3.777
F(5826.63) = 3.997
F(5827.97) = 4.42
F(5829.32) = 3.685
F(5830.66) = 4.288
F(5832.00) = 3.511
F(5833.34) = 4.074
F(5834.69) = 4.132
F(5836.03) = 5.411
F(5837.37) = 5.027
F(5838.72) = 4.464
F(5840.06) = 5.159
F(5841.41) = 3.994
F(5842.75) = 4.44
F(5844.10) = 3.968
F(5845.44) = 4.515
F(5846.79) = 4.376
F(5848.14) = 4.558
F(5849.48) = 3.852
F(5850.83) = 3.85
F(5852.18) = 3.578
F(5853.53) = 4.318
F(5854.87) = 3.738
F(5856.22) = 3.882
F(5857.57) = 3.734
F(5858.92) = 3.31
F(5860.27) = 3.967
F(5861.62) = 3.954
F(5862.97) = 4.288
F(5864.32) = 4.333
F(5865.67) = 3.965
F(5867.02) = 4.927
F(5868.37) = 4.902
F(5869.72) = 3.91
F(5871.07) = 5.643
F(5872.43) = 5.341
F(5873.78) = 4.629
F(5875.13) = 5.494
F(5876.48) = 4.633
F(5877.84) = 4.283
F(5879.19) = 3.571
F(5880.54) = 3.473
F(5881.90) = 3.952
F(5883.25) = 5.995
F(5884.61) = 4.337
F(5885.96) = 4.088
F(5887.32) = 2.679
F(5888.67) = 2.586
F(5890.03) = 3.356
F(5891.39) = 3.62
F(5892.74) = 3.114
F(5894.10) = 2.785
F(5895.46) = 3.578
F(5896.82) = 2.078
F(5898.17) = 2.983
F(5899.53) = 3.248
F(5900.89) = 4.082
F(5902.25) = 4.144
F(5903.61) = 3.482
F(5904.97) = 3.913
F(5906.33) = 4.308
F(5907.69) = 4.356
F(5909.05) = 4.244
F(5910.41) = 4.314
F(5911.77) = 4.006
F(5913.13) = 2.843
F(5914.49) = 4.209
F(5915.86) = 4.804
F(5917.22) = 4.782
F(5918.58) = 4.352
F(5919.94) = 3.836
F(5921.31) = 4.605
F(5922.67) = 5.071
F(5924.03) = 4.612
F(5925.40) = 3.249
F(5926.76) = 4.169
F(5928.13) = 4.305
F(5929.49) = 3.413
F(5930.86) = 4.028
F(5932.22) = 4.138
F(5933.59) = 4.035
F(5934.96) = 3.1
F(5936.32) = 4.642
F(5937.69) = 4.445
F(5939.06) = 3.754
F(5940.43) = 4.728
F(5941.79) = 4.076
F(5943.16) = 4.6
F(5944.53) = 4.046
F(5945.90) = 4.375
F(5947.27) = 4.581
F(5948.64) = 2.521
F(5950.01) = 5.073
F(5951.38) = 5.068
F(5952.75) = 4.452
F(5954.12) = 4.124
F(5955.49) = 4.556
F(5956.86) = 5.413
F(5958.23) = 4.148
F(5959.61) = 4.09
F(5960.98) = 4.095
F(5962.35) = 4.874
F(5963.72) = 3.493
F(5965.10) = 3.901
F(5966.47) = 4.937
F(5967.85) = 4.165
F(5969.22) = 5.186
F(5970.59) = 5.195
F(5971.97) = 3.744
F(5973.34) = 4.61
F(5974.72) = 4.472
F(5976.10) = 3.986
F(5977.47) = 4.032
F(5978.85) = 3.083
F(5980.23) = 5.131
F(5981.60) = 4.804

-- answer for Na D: 5.7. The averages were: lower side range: 4.65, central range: 3.68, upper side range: 4.16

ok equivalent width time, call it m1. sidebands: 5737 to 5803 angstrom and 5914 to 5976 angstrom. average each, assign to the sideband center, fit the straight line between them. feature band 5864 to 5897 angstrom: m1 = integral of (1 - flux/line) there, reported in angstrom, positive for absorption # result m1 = 1.3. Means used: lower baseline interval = 4.12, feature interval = 4.08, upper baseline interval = 4.31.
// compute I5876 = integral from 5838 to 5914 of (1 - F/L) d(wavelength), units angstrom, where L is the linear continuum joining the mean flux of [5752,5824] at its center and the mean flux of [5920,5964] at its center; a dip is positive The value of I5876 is 3.4 angstrom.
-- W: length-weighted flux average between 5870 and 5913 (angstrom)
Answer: 3.93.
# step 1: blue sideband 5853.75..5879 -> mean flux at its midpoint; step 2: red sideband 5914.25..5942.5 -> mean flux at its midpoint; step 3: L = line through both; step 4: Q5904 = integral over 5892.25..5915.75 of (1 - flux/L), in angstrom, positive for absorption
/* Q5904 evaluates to 3.3 angstrom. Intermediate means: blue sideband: 4.37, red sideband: 4.21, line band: 3.66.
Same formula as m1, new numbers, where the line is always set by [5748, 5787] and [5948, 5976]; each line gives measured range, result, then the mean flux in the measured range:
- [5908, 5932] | 0.8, 4.17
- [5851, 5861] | 0.9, 3.79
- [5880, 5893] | 1.5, 3.74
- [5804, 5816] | -1.0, 4.42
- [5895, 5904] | 1.9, 3.36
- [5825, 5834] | 0.3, 3.97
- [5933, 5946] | 0.5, 4.17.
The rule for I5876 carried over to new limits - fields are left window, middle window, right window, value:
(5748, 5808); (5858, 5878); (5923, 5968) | -1.7 angstrom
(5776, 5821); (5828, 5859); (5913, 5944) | -0.2 angstrom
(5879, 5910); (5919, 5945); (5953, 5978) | -0.7 angstrom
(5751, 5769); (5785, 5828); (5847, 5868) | -1.9 angstrom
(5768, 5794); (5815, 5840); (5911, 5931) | -1.3 angstrom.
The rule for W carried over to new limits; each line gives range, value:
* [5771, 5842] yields 4.23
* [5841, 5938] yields 4.04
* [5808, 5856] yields 4.3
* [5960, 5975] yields 4.42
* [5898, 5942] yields 4.08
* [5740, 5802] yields 4.11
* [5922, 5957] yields 4.23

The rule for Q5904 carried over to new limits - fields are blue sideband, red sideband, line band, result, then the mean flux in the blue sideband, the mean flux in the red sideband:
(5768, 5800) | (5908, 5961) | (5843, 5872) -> -0.2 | 4.07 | 4.23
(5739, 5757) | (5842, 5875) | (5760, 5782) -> 0.0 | 4.17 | 4.27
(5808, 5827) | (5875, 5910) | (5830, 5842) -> -0.6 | 4.39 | 3.76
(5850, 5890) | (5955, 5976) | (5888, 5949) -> 5.7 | 4.17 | 4.44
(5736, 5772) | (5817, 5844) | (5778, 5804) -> 1.4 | 4.17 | 4.33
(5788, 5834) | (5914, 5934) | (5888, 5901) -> 3.5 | 4.28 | 4.24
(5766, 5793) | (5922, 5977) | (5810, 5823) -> -1.0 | 4.09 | 4.29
